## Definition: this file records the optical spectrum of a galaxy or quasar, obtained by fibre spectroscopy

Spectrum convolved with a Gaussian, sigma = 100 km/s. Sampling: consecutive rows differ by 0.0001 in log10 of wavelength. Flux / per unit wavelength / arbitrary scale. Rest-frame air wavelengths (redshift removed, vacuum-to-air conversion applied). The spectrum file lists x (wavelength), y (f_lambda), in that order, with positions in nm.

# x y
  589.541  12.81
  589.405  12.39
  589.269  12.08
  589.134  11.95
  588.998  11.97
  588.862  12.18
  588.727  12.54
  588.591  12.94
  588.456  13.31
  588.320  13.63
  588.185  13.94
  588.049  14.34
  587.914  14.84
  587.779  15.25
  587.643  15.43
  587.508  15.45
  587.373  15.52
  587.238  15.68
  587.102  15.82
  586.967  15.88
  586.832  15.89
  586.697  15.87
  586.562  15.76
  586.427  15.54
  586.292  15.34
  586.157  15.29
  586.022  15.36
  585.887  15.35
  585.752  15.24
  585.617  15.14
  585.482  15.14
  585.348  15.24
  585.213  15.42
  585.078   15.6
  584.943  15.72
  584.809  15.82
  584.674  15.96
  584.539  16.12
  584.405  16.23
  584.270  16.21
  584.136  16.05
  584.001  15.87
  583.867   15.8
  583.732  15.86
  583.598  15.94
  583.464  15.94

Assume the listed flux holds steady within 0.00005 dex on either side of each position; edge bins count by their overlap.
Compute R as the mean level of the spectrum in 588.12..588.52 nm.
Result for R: 13.6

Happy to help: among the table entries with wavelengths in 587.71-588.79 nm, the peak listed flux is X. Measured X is 15.25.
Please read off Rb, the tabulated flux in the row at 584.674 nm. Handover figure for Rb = 15.96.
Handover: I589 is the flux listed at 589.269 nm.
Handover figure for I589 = 12.08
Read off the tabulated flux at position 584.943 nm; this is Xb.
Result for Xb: 15.72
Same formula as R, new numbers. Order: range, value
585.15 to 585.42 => 15.4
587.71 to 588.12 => 14.8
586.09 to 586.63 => 15.5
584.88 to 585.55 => 15.4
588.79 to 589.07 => 12.1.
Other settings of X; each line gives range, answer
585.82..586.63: 15.76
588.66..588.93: 12.54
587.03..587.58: 15.82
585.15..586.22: 15.42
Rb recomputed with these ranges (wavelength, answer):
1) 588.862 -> 12.18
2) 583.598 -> 15.94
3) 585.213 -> 15.42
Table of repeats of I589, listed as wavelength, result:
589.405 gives 12.39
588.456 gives 13.31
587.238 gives 15.68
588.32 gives 13.63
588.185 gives 13.94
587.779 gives 15.25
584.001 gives 15.87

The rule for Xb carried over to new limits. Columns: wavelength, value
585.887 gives 15.35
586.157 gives 15.29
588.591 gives 12.94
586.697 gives 15.87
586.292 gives 15.34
